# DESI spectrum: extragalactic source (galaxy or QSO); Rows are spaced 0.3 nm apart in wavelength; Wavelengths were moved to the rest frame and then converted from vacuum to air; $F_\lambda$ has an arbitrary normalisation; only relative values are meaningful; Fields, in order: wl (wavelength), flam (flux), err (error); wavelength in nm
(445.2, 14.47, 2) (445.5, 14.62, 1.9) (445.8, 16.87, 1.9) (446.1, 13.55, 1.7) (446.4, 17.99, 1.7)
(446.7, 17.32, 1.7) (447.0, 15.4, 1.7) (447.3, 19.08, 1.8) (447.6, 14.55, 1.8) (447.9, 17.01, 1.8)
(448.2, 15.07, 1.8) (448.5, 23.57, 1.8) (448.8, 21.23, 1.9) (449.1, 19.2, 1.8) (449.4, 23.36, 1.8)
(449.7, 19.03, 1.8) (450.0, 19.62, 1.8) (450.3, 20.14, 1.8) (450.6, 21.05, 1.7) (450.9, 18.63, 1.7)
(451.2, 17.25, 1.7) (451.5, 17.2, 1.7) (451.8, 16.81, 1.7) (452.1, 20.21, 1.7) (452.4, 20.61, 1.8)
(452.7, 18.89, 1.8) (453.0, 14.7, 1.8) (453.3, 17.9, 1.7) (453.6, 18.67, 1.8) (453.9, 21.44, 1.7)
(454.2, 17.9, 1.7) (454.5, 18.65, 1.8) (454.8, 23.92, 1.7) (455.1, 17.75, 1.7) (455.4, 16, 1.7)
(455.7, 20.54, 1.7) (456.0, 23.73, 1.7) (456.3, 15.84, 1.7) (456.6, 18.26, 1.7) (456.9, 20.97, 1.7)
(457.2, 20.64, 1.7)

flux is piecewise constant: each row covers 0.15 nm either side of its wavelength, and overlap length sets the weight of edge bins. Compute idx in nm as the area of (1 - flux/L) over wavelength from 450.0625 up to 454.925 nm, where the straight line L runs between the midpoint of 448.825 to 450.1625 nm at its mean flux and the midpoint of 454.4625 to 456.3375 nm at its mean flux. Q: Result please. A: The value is 0.26 nm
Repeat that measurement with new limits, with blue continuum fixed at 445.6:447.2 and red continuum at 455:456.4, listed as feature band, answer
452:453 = -0.062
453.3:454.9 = -0.115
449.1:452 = -0.303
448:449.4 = -0.258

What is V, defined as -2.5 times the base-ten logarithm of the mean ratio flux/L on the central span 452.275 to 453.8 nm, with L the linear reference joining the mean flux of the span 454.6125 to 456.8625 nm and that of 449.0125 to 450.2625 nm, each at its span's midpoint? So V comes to 0.09 mag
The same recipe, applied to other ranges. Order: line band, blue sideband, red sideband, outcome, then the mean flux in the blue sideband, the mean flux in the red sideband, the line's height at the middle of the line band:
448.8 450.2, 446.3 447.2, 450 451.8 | -0.13 mag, 17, 18.7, 18.1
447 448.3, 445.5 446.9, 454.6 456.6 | 0.02 mag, 16.2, 19.5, 16.7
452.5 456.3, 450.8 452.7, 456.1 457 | -0.03 mag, 18.5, 18.5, 18.5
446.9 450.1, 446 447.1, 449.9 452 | -0.09 mag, 16.2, 18.7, 17.3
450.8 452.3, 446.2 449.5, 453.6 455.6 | 0.05 mag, 18.4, 19.3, 18.9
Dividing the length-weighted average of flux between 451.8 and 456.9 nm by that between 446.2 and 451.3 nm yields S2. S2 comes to 1.0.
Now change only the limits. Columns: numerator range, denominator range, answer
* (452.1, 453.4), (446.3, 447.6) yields 1.07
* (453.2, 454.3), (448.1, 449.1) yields 0.95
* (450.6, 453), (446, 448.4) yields 1.12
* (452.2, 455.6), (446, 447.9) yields 1.14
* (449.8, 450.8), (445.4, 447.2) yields 1.25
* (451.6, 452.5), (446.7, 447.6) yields 1.13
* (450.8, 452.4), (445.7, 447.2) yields 1.12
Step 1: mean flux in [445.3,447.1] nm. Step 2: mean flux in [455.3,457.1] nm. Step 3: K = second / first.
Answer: 1.2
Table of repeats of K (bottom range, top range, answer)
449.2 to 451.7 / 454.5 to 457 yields 1.00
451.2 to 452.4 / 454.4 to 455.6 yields 1.05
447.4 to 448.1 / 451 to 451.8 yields 1.08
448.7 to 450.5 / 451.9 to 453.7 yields 0.90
